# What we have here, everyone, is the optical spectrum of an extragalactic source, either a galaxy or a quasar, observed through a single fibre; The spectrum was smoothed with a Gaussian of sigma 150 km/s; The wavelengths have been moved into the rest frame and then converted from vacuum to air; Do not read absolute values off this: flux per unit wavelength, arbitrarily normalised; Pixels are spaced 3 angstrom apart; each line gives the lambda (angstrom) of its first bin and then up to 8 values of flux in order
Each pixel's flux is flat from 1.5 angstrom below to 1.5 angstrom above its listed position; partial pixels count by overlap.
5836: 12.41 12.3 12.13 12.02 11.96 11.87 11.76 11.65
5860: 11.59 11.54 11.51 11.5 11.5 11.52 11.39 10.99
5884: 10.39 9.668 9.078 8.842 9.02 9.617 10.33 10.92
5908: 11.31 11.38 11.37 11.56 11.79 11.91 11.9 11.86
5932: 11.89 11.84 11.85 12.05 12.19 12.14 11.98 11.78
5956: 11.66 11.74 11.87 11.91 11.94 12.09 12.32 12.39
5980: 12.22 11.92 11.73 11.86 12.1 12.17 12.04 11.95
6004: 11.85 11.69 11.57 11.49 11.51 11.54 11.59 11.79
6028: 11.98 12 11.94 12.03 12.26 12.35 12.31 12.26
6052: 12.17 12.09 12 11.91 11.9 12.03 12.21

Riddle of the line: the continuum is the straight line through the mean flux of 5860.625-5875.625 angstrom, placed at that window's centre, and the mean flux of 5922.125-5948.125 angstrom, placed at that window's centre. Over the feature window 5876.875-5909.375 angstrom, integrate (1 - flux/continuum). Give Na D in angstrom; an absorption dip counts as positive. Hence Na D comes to 4.3 angstrom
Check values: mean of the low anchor 11.5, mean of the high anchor 12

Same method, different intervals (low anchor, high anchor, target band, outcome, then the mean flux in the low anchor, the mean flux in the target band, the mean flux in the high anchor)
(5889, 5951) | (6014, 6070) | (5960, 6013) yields -1.55 angstrom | 11.2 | 12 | 12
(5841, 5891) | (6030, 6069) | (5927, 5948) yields -0.63 angstrom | 11.3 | 12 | 12.1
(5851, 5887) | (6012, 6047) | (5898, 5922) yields 0.84 angstrom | 11.3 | 11.1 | 11.9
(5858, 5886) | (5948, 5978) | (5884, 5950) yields 3.19 angstrom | 11.3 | 11.1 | 12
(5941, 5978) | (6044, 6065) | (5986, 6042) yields 0.94 angstrom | 12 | 11.9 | 12.1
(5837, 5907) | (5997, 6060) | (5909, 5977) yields -2.64 angstrom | 11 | 11.9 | 11.9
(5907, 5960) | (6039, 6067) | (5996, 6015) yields 0.36 angstrom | 11.8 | 11.8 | 12.1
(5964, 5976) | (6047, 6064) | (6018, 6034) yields 0.37 angstrom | 12.1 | 11.8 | 12.1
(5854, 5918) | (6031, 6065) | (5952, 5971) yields -0.70 angstrom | 10.8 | 11.8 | 12.1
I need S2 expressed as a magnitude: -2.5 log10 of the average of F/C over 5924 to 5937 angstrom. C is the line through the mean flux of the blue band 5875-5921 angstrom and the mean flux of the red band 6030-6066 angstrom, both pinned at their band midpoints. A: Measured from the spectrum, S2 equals -0.10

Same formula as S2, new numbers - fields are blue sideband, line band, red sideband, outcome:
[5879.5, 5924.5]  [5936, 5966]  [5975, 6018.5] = -0.06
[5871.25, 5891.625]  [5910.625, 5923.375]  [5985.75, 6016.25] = -0.06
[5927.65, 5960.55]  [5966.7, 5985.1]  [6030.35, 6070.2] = -0.02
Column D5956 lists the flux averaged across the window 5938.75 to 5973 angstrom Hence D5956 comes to 11.9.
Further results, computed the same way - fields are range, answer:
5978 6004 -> 12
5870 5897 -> 10.3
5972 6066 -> 12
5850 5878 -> 11.6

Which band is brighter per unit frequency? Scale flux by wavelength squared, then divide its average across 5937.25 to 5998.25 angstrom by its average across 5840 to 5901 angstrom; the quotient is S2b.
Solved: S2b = 1.13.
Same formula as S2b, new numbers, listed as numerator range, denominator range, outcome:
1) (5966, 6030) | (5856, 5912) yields 1.15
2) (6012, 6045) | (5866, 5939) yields 1.13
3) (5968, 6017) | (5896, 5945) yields 1.07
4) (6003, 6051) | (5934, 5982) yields 1.01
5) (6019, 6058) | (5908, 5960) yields 1.06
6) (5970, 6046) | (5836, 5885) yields 1.08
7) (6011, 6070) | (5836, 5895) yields 1.13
